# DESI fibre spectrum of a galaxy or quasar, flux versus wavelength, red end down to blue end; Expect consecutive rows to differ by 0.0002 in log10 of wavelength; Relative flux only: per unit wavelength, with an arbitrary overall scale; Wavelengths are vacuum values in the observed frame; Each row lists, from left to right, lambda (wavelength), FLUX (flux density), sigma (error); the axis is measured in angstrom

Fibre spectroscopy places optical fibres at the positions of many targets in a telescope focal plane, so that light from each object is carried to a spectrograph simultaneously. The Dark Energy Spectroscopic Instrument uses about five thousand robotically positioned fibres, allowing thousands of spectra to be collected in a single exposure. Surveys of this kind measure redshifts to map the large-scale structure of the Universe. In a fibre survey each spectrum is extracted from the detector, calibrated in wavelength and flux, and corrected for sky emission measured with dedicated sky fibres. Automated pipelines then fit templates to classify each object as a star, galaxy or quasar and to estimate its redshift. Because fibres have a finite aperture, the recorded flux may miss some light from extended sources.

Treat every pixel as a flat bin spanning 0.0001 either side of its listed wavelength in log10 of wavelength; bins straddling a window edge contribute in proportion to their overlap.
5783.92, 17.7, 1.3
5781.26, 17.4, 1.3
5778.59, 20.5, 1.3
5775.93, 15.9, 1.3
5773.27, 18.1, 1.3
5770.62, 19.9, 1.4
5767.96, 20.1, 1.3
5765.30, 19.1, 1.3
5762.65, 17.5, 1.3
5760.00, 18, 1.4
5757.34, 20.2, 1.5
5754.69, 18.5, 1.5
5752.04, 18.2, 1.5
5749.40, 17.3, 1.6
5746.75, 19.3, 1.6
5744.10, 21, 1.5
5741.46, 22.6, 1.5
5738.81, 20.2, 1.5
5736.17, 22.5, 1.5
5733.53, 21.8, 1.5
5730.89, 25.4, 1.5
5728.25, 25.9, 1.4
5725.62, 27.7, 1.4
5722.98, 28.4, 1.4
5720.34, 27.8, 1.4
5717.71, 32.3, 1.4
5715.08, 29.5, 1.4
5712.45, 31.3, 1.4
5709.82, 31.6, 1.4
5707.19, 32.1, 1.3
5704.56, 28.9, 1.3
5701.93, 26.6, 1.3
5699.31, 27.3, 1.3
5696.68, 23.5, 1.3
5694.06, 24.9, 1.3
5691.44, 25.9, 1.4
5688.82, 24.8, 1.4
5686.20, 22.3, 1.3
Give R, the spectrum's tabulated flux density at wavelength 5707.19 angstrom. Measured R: 32.1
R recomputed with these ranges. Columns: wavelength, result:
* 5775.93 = 15.9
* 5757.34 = 20.2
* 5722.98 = 28.4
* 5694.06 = 24.9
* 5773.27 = 18.1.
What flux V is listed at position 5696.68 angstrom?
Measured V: 23.5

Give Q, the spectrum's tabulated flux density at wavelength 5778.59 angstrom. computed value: 20.5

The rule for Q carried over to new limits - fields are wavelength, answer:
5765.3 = 19.1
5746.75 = 19.3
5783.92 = 17.7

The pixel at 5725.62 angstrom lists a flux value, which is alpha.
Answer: 27.7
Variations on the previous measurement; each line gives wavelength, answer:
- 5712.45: 31.3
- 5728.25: 25.9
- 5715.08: 29.5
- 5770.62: 19.9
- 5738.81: 20.2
